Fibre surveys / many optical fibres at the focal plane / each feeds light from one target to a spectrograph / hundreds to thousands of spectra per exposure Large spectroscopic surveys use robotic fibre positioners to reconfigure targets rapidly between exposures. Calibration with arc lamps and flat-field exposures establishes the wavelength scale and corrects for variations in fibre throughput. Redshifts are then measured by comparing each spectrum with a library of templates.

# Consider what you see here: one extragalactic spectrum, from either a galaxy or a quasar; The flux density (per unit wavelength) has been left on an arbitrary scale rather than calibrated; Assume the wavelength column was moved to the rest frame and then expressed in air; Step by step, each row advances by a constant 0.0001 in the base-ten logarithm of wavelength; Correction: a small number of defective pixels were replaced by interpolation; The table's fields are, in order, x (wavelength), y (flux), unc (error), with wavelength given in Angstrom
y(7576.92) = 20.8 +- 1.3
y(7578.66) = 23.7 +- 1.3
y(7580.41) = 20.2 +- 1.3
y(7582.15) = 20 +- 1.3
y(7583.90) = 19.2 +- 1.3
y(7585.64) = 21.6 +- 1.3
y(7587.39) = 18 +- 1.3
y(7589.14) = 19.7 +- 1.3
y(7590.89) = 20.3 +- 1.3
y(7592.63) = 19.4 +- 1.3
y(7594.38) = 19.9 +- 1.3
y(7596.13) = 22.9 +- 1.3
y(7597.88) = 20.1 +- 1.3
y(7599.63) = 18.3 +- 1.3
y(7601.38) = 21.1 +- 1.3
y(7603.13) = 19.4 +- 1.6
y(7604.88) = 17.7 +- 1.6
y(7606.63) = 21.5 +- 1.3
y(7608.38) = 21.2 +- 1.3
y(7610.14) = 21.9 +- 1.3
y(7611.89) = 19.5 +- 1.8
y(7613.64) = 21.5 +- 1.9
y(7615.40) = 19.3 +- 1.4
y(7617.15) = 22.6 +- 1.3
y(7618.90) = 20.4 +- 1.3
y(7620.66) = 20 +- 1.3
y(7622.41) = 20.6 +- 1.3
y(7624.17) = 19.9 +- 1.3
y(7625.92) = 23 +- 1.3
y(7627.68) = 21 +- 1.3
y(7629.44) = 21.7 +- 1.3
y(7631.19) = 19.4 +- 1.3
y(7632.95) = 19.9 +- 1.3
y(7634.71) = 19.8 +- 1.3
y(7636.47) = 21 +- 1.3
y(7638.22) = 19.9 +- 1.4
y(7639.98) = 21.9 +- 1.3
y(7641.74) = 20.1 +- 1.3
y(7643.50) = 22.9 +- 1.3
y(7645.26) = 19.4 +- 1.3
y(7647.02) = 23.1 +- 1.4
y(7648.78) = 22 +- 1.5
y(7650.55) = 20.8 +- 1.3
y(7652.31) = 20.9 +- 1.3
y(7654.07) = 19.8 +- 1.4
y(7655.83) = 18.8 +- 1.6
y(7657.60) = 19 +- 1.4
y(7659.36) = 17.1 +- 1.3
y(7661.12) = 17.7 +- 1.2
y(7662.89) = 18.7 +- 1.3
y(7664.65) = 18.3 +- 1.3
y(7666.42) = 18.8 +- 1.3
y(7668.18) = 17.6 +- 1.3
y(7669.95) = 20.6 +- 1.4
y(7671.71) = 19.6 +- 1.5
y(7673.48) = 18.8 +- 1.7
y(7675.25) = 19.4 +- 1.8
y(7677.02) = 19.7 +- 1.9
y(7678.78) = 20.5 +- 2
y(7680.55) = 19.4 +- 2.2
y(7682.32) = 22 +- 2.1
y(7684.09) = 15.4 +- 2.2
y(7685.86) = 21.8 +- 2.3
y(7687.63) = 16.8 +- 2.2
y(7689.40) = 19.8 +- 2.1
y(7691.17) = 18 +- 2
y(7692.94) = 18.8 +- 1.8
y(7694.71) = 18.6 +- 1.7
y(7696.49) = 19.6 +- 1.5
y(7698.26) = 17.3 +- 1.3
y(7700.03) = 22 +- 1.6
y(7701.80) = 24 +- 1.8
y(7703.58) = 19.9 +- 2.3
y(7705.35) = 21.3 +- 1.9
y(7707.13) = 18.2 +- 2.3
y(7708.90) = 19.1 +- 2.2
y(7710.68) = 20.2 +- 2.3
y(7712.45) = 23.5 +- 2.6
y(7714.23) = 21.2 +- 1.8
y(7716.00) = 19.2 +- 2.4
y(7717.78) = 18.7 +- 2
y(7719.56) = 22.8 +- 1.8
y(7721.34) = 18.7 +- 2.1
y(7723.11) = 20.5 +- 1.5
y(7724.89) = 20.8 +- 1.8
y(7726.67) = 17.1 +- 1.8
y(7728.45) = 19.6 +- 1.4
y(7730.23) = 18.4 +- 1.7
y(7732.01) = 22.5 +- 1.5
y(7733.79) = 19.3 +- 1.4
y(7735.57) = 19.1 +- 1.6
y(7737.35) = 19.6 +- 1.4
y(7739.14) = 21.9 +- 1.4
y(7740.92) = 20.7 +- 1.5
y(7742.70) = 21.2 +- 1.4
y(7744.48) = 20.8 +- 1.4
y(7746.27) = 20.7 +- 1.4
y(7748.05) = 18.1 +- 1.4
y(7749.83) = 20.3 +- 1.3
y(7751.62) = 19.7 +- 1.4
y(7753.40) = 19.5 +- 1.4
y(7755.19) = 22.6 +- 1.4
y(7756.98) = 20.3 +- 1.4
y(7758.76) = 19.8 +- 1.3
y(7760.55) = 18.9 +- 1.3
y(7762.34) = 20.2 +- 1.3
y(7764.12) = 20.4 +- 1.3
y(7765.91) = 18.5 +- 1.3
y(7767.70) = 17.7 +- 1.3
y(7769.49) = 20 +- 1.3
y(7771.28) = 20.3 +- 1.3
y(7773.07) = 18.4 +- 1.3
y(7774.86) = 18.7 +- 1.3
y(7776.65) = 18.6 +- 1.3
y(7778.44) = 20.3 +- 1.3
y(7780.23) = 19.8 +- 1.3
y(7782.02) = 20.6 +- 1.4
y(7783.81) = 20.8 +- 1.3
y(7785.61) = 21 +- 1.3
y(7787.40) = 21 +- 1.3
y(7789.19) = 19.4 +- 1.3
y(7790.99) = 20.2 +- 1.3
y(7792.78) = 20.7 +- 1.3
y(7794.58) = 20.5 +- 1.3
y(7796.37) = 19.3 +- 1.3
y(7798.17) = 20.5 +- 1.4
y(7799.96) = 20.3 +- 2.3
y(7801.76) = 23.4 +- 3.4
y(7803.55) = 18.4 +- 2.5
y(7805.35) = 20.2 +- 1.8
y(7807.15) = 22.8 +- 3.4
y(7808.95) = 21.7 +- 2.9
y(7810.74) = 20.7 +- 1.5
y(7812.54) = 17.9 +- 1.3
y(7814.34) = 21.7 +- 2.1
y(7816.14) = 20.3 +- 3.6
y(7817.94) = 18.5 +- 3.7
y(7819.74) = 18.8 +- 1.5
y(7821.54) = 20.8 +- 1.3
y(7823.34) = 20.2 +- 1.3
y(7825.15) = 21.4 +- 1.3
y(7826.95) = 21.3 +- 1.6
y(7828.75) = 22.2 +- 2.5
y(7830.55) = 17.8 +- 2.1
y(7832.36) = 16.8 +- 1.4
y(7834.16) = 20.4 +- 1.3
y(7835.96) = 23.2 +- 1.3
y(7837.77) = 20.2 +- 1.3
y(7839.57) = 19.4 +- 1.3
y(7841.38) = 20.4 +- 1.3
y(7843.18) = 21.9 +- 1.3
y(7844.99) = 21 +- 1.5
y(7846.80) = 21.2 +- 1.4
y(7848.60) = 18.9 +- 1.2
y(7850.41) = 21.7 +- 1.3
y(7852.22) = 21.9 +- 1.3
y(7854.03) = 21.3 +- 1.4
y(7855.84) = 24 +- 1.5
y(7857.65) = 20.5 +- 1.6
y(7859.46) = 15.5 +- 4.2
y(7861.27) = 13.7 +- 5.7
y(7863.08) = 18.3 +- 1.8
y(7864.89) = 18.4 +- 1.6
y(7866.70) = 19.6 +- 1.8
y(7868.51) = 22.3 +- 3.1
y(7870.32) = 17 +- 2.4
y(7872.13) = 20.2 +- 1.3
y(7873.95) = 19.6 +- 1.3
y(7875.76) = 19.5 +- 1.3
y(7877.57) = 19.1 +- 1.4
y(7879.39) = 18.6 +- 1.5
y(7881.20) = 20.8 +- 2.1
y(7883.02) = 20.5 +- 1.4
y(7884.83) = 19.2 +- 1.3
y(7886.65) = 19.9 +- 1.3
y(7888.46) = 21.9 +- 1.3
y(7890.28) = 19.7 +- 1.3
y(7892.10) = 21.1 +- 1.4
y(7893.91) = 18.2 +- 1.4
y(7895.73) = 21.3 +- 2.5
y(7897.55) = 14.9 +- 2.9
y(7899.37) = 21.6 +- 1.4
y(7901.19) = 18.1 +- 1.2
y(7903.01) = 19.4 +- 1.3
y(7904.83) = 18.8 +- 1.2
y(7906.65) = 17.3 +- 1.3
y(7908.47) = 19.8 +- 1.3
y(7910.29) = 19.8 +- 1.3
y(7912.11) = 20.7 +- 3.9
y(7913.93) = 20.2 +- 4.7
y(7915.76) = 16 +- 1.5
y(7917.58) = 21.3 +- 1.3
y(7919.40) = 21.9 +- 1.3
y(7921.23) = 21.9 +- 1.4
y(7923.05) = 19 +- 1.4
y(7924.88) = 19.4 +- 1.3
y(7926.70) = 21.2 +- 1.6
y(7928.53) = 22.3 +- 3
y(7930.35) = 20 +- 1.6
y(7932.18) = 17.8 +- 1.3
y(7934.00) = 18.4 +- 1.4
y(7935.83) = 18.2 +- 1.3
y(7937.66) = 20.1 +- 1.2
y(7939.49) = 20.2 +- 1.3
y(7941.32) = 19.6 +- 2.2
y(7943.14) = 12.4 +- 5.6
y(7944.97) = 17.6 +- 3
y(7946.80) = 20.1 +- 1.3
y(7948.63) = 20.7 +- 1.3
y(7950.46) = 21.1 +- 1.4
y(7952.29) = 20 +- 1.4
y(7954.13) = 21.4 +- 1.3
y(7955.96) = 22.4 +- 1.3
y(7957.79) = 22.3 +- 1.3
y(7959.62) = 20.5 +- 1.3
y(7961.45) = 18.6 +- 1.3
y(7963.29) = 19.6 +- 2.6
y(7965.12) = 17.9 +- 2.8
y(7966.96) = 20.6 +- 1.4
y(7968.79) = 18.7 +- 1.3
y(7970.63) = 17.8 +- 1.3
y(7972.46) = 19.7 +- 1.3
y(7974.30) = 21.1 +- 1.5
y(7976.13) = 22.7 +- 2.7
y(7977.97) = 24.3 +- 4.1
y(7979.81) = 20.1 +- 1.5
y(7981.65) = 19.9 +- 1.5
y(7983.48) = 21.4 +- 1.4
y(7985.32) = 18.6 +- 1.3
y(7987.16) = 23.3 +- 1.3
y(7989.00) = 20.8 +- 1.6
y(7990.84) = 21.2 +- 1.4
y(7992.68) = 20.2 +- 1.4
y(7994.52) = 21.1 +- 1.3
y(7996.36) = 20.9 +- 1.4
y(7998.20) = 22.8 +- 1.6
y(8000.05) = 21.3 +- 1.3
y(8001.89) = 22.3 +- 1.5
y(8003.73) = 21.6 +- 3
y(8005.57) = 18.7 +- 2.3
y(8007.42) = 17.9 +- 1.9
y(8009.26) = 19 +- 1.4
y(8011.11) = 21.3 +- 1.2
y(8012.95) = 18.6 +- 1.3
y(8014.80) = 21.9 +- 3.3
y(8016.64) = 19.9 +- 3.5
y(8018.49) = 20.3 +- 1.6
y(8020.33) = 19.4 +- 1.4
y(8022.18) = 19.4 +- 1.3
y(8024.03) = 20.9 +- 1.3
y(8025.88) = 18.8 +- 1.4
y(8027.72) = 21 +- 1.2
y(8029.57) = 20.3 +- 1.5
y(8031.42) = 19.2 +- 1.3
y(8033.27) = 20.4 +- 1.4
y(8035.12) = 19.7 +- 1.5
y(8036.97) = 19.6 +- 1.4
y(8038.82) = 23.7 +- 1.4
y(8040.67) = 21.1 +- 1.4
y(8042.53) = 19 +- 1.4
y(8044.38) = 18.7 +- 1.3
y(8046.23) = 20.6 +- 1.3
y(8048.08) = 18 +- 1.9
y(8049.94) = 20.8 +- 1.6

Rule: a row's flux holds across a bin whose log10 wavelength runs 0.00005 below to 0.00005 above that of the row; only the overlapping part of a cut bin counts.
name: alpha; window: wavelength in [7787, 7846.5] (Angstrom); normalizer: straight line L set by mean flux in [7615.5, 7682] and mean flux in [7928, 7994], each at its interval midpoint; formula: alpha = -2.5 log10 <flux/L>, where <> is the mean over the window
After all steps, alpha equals -0.02 mag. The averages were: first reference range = 20.1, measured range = 20.4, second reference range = 20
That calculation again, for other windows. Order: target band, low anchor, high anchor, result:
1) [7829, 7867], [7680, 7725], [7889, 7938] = -0.010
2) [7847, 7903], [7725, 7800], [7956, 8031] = 0.032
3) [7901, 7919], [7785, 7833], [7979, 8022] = 0.063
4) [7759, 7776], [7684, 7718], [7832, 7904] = 0.031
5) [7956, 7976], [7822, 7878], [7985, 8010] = 0.036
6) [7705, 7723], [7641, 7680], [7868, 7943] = -0.032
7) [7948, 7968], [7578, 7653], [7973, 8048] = 0.005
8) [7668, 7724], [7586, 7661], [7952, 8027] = 0.032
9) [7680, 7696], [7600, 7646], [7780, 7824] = 0.087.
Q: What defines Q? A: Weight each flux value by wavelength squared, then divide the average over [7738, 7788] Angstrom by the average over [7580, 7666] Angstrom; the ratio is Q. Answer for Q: 1.03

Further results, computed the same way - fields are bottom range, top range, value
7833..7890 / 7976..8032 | 1.07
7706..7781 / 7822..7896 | 1.03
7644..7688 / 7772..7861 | 1.08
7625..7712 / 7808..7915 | 1.05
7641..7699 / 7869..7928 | 1.07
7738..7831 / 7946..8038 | 1.07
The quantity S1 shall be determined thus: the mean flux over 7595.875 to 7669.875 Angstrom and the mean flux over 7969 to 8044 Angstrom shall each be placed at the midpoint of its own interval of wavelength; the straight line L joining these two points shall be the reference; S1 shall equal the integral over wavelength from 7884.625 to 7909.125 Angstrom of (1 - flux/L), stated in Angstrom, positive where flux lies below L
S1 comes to 1.3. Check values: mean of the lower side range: 20.2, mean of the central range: 19.4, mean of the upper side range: 20.5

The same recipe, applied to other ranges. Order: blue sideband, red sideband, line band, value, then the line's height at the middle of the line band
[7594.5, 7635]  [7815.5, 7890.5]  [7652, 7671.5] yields 1.5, 20.4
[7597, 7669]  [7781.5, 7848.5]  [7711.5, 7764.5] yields 0.3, 20.3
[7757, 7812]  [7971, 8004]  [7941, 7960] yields 1.1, 21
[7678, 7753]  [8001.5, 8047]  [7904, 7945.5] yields 1.5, 20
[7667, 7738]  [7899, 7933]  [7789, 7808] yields -0.8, 19.8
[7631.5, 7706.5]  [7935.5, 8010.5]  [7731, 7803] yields -0.8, 19.9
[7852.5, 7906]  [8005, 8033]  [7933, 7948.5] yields 0.9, 19.6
